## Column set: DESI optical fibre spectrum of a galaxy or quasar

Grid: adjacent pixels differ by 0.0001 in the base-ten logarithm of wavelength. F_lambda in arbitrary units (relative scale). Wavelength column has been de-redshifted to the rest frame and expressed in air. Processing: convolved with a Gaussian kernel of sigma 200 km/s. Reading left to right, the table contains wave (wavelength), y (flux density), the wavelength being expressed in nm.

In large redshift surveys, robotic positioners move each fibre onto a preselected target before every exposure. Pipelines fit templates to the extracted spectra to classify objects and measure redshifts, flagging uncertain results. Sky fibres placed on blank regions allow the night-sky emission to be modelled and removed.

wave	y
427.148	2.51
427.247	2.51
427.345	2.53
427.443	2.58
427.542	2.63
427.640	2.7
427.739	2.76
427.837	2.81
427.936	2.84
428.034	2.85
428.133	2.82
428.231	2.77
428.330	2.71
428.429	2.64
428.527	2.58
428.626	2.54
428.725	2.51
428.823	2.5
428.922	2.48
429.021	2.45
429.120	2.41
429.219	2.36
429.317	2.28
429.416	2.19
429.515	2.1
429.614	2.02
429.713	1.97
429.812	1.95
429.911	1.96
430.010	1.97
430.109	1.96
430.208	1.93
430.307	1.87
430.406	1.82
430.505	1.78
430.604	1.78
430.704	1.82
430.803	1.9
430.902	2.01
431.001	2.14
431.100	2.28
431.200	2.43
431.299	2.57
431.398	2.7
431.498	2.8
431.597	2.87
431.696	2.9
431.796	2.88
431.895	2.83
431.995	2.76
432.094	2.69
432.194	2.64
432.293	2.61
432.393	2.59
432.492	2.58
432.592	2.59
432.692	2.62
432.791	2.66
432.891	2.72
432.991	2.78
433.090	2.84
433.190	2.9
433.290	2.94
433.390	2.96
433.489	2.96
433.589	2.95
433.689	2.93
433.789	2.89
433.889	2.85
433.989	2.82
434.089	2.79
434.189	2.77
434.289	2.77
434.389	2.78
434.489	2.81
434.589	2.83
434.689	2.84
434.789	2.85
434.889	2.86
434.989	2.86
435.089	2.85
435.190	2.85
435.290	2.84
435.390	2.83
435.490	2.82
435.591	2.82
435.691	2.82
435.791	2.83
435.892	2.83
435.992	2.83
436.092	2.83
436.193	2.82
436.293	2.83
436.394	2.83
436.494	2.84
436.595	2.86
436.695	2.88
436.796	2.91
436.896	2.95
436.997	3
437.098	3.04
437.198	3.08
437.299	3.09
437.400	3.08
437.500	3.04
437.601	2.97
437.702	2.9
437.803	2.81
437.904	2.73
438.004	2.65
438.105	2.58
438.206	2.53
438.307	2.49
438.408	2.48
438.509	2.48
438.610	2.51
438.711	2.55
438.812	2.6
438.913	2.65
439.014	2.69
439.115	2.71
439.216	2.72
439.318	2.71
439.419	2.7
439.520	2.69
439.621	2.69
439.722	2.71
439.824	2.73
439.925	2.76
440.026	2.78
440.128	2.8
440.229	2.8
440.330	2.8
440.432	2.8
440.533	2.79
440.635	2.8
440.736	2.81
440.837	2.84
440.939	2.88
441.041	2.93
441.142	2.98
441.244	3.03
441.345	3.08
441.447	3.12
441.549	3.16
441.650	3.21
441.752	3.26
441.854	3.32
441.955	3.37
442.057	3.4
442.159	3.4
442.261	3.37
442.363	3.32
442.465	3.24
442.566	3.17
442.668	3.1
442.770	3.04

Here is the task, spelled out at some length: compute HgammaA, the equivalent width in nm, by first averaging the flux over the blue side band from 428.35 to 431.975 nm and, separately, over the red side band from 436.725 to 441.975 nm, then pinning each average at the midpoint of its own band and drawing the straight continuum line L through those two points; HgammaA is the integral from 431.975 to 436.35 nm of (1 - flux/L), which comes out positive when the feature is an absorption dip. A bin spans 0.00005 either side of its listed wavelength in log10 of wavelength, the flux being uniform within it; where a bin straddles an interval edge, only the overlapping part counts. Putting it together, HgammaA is -0.47 nm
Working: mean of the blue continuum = 2.29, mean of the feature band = 2.8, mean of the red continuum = 2.84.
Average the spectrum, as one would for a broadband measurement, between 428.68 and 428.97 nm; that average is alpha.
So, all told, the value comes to 2.5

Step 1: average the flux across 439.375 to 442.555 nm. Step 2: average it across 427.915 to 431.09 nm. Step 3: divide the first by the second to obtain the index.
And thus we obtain 1.3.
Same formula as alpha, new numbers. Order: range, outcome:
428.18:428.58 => 2.68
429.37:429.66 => 2.1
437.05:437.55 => 3.07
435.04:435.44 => 2.84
